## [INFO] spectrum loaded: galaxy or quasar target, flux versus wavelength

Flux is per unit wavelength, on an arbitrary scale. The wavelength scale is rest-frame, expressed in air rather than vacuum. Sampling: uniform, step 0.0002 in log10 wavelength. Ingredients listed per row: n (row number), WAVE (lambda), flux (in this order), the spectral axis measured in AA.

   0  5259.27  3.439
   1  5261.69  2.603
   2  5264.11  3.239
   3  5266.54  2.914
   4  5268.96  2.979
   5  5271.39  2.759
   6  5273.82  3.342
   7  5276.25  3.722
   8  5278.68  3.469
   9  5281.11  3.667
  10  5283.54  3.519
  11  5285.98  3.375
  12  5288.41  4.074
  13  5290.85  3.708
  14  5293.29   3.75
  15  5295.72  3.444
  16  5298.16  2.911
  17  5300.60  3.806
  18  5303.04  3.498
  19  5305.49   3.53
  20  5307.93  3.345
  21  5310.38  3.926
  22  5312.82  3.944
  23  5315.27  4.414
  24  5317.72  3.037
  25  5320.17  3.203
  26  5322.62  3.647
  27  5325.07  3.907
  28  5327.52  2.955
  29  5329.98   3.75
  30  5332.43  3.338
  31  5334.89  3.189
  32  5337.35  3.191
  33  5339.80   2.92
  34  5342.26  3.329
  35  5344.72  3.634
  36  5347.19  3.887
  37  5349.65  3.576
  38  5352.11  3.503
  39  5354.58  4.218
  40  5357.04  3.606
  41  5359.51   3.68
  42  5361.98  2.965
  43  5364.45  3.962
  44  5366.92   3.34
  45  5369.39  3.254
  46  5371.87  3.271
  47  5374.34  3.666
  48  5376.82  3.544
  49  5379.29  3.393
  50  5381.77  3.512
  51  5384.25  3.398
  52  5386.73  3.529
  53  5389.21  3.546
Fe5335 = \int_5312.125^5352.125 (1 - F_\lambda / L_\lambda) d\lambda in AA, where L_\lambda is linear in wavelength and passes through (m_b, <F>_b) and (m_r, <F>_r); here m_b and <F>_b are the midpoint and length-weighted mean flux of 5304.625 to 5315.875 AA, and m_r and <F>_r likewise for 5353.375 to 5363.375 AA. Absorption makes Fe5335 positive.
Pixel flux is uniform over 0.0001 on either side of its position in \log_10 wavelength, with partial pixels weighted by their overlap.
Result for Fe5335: 2.5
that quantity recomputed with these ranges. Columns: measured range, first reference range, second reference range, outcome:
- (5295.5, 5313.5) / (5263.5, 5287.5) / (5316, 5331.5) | -0.8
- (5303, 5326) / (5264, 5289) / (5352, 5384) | -1.5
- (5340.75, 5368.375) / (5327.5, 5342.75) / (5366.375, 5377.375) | -2.2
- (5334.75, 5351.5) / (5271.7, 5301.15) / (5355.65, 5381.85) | 0.4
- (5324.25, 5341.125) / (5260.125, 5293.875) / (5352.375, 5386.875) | 0.7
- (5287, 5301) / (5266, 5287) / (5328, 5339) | -1.2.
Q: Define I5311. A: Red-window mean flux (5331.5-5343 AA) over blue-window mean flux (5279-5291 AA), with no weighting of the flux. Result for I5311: 0.9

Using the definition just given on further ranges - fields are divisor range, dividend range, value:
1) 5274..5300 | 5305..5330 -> 1.01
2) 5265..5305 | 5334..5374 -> 1.01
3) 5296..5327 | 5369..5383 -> 0.96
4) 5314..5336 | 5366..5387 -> 0.98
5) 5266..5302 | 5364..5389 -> 1.01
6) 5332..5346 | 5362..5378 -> 1.06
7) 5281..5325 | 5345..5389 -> 0.98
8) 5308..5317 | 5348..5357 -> 0.95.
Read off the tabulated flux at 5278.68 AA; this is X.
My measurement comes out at 3.469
